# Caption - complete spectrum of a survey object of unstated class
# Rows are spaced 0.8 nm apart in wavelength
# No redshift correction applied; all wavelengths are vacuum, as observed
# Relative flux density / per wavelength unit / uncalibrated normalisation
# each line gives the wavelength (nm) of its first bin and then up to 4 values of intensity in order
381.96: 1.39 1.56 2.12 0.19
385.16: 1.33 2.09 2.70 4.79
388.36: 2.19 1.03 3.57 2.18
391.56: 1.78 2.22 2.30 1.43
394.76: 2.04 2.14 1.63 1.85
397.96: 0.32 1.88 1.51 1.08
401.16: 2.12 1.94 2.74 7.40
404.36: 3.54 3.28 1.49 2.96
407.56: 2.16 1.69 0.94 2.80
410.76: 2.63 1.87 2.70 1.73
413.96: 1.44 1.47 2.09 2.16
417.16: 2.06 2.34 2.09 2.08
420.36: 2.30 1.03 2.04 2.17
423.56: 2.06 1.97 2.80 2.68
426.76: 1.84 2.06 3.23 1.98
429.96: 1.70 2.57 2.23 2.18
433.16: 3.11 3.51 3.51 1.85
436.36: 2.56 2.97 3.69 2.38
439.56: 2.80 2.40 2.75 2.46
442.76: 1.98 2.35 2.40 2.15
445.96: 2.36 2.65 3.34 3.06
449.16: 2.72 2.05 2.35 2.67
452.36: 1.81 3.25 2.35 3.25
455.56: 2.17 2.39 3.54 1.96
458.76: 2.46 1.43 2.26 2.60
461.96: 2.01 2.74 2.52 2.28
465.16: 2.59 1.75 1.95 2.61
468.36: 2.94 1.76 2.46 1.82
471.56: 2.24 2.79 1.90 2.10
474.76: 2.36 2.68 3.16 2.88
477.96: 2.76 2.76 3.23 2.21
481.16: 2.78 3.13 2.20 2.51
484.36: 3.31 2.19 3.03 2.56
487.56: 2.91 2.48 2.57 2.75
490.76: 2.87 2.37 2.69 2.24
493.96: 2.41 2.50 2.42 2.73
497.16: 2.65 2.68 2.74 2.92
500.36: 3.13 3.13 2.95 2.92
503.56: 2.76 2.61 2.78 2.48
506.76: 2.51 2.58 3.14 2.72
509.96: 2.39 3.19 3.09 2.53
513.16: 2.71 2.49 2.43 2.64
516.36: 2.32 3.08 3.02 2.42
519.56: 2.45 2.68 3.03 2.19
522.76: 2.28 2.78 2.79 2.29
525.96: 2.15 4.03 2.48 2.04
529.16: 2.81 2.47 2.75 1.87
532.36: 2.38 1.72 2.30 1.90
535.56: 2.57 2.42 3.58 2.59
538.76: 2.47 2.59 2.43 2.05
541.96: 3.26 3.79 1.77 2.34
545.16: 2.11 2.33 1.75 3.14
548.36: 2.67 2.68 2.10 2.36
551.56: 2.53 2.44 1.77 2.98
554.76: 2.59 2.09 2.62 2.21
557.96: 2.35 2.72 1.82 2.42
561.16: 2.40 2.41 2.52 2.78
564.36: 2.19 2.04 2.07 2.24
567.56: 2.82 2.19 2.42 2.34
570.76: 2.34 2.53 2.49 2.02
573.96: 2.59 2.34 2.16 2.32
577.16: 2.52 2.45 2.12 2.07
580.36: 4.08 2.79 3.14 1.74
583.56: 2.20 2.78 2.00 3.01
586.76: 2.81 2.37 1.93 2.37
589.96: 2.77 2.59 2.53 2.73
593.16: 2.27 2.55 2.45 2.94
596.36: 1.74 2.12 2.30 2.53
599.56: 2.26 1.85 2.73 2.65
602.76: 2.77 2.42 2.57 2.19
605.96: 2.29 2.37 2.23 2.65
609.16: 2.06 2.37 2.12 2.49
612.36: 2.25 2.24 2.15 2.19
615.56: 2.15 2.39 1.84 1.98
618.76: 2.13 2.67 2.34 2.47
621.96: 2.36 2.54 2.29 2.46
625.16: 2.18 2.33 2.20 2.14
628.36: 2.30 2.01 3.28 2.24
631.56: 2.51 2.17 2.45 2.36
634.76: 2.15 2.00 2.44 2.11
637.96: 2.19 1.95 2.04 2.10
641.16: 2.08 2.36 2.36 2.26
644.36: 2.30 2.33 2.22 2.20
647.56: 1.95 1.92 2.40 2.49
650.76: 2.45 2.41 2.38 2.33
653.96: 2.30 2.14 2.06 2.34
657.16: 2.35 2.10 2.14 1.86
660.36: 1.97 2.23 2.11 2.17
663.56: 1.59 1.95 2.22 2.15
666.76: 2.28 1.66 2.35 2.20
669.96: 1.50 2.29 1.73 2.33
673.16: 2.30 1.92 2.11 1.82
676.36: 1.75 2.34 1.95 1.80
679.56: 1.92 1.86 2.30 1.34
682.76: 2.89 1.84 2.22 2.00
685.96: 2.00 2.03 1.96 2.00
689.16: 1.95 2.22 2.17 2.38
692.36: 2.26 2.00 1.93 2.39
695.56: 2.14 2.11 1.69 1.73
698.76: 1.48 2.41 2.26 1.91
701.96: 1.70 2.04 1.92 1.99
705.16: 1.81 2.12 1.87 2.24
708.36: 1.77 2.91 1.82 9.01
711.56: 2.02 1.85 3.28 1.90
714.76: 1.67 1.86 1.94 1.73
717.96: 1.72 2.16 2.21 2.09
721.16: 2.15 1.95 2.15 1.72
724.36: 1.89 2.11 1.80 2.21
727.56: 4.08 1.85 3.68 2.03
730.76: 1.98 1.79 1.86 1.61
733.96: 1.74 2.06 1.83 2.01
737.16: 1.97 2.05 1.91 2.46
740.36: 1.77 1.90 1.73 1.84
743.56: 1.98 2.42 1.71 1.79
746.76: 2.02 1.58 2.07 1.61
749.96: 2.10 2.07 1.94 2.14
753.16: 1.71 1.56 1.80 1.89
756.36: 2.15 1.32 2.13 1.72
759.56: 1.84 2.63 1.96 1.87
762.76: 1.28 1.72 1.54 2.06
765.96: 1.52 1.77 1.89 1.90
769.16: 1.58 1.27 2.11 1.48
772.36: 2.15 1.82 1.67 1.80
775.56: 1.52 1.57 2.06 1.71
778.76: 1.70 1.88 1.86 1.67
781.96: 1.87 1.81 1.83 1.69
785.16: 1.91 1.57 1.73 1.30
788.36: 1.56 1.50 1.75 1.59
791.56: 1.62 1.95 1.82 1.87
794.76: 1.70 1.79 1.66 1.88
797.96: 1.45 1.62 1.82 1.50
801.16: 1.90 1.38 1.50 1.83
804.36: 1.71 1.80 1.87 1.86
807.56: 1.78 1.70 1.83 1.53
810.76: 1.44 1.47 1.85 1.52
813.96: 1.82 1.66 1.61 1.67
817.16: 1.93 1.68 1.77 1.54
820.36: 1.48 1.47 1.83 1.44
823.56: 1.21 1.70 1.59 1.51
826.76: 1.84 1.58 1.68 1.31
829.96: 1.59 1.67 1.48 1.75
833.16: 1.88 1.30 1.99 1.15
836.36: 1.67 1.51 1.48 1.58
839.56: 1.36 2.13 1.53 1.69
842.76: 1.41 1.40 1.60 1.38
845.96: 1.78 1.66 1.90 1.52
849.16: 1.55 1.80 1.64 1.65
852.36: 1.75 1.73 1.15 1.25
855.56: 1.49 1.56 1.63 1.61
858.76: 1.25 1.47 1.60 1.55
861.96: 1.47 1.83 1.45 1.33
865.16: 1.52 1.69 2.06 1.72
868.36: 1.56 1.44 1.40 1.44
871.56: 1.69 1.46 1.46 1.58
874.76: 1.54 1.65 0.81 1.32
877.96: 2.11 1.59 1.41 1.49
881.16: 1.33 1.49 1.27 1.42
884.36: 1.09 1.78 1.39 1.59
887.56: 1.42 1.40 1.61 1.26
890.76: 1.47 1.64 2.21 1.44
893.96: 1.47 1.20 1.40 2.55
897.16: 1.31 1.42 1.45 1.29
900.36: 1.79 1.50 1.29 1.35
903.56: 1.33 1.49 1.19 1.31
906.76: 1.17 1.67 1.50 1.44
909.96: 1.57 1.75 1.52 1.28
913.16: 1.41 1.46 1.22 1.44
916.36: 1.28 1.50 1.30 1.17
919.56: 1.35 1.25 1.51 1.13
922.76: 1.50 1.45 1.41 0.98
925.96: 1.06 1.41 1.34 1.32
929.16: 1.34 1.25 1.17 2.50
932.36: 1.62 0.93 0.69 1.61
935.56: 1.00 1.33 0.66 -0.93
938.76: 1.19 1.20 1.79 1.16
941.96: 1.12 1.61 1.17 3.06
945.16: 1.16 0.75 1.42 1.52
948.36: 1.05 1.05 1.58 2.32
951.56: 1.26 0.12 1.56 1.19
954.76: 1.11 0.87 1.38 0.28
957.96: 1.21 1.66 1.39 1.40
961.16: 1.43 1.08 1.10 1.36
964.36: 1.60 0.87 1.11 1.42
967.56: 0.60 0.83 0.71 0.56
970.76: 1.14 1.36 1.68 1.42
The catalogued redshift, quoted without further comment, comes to 0.083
